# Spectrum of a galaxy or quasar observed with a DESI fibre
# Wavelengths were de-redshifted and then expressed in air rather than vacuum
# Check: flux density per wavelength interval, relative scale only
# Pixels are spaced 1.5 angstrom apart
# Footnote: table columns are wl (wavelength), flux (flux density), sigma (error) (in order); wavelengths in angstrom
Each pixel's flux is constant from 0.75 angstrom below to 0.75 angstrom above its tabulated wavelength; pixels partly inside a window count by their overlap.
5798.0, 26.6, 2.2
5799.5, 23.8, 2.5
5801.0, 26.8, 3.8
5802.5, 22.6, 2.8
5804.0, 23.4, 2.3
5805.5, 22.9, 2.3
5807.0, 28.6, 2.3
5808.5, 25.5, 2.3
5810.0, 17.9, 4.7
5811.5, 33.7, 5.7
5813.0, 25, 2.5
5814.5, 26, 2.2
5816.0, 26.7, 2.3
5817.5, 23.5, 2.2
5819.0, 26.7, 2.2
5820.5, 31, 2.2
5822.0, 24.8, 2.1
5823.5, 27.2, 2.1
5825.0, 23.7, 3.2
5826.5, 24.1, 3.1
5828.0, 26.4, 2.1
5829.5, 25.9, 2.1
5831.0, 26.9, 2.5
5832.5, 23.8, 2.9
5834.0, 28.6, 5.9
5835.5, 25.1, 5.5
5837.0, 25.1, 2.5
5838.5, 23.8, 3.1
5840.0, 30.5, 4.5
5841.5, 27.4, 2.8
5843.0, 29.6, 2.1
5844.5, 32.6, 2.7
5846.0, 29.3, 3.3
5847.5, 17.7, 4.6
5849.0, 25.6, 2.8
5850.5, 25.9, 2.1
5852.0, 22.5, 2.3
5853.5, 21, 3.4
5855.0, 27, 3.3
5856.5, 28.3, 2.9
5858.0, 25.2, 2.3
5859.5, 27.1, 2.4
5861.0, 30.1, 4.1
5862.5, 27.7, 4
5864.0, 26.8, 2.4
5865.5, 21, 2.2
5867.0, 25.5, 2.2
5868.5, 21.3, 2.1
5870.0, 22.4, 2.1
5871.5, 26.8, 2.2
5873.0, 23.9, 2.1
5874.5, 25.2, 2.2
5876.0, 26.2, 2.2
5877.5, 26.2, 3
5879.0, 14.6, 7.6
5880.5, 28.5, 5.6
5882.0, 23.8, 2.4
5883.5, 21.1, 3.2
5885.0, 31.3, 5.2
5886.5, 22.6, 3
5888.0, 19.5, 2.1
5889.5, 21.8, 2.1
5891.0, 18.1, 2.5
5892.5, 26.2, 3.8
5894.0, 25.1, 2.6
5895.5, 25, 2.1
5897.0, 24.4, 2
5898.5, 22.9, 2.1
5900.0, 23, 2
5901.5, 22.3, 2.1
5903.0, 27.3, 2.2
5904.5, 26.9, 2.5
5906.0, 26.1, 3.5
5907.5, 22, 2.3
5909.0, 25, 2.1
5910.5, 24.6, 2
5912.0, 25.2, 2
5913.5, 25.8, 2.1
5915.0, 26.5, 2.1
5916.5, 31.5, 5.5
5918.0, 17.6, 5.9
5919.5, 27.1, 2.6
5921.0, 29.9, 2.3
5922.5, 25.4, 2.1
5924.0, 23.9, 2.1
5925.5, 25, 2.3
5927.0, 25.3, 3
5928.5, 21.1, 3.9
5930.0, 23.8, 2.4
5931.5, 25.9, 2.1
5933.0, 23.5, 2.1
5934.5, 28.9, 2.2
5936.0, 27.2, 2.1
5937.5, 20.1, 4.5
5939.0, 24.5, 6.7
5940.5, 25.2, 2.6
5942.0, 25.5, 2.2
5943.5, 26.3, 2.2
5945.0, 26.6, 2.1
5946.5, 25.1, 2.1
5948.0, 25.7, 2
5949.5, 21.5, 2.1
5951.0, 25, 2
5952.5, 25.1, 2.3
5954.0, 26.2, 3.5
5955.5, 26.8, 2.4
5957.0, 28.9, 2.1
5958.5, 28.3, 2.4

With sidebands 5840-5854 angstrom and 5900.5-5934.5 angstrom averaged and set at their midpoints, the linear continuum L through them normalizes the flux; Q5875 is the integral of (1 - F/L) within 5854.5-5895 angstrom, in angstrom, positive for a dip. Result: 1.8 angstrom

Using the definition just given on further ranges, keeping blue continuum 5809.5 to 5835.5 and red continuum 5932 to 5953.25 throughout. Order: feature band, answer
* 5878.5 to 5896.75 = 1.6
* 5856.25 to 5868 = -0.3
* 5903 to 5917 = -0.3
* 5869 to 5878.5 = 0.3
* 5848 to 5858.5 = 0.4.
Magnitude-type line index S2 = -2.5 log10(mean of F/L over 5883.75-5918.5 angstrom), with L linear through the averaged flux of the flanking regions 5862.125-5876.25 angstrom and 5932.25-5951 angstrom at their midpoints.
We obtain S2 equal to 0.02 mag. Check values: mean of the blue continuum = 24.5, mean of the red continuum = 25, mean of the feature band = 24.4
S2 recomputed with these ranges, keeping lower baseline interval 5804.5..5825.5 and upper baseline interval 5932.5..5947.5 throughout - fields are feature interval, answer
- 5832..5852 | -0.03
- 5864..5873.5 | 0.09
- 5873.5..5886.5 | 0.05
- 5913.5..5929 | 0.00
